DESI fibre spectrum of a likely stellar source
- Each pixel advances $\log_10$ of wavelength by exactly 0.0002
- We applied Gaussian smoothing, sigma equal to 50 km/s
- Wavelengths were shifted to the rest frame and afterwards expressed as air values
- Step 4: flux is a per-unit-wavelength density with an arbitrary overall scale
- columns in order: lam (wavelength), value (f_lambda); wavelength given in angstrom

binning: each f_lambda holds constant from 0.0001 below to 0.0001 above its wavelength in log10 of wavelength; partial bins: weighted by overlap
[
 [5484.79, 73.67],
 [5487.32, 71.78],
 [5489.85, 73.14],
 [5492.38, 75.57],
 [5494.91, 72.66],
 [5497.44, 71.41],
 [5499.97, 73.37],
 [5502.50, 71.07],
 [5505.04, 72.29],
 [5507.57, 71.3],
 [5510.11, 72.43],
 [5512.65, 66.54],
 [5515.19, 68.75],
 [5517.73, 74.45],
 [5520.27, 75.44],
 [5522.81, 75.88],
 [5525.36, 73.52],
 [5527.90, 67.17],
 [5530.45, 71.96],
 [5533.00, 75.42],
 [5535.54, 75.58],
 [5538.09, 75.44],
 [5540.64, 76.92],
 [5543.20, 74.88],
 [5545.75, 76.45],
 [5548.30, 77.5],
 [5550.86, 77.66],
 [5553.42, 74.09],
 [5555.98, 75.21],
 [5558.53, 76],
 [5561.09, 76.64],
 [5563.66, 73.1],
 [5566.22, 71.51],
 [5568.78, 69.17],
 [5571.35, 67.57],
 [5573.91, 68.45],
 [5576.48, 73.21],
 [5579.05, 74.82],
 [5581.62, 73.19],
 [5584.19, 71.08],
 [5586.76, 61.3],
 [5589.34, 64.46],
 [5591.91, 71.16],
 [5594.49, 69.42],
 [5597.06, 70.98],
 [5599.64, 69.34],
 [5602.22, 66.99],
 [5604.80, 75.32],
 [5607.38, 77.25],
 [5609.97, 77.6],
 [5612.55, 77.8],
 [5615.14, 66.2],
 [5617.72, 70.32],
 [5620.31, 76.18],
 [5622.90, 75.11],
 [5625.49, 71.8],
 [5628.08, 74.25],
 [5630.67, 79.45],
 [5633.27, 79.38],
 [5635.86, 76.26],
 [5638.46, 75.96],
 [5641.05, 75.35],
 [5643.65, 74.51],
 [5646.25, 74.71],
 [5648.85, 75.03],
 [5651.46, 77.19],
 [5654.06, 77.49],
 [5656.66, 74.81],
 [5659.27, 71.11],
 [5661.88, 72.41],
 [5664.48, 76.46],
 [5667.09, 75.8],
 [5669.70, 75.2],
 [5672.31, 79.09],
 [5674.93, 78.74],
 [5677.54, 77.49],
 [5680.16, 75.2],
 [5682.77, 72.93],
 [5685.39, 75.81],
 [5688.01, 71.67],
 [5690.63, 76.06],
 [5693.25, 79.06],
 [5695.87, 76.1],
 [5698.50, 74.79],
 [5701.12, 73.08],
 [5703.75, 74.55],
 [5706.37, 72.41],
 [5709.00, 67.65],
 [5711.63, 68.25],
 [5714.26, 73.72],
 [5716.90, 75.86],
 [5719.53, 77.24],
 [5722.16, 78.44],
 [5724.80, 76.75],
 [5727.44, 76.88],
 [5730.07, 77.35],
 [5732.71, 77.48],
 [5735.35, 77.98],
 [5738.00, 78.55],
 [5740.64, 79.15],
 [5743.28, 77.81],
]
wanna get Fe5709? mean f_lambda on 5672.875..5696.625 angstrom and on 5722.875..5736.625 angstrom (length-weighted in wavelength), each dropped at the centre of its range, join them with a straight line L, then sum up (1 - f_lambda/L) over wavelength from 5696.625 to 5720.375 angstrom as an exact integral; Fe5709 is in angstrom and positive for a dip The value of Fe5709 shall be 1.1 angstrom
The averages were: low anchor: 76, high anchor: 77.3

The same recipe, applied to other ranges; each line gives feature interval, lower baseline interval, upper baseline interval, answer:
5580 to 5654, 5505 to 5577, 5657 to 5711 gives 0.82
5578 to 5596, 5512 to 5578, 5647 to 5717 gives 1.11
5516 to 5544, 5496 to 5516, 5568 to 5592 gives -1.47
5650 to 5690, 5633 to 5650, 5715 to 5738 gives 0.41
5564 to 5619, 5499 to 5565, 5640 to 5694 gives 2.73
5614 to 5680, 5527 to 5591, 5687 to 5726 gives -1.34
